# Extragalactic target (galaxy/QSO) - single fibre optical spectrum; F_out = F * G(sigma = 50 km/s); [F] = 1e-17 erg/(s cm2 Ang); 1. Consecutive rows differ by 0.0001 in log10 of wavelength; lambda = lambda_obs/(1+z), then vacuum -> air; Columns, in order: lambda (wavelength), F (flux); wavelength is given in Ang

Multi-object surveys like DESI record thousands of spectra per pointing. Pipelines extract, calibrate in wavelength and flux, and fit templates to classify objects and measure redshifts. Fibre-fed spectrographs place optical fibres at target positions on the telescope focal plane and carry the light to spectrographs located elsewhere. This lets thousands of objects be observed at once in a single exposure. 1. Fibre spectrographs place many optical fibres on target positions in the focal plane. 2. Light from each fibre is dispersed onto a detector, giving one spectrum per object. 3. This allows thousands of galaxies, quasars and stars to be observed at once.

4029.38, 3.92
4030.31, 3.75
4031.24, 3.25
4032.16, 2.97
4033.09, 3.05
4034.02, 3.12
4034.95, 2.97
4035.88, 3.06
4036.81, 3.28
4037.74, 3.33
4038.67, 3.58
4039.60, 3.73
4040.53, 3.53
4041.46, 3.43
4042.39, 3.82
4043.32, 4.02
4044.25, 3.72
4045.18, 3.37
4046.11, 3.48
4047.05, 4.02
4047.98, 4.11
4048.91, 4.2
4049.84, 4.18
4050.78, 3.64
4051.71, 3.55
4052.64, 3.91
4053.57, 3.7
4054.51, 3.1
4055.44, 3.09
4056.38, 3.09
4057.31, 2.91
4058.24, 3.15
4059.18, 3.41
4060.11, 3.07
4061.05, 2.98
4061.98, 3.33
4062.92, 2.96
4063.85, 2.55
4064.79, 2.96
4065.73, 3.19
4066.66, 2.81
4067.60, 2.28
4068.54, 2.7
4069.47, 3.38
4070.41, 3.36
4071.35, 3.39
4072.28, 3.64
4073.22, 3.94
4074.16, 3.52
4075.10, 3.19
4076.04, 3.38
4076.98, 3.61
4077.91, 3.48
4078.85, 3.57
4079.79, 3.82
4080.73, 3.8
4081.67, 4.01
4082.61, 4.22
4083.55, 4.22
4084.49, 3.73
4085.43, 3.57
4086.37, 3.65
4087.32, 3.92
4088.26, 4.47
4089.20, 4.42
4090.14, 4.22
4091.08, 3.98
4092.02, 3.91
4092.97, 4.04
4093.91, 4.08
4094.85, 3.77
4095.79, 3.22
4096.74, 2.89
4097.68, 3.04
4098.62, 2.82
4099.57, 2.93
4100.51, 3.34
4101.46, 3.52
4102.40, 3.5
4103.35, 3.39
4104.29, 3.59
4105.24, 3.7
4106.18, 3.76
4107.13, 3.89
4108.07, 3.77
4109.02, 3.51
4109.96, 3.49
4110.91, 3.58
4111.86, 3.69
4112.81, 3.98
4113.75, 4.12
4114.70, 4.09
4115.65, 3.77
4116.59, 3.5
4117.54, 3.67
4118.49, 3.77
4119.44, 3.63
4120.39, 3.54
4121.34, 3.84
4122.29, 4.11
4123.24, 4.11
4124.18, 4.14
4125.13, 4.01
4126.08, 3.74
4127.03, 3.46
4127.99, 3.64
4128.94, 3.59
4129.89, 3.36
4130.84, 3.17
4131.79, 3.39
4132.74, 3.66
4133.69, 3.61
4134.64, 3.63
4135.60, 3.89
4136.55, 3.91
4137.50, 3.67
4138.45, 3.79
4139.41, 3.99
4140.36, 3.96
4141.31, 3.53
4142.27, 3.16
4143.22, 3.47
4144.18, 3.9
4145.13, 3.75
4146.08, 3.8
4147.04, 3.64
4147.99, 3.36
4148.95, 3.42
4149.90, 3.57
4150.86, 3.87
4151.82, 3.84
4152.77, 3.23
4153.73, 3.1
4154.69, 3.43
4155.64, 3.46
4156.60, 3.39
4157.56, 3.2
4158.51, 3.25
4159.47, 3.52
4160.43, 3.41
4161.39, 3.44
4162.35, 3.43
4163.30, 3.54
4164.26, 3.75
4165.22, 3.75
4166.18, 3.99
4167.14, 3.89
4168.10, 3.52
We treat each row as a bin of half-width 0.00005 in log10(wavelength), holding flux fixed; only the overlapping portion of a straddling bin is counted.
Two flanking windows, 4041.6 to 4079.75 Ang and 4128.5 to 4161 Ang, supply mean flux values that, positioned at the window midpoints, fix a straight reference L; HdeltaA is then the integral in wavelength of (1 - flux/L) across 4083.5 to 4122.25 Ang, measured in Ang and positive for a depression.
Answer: -2.4 Ang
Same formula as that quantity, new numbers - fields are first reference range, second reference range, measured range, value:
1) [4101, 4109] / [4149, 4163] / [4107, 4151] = -2.0 Ang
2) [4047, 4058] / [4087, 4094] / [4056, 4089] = 4.0 Ang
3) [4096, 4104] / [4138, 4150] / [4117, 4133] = -1.2 Ang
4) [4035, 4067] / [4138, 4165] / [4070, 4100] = -1.9 Ang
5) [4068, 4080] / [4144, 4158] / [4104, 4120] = -1.2 Ang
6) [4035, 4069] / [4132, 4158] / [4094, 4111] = 0.3 Ang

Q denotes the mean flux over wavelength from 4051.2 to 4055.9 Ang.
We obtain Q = 3.48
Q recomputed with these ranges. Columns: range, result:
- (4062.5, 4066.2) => 2.92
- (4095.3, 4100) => 2.98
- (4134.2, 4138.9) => 3.78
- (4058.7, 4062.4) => 3.2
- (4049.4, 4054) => 3.8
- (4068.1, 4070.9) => 3.15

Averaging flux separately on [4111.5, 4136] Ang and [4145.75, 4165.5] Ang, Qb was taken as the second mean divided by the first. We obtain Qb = 0.9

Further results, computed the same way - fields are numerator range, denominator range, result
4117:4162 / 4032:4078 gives 1.07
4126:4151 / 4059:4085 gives 1.07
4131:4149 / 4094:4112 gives 1.06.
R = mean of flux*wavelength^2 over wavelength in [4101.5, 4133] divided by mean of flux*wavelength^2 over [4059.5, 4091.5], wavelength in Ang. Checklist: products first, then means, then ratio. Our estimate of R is 1.08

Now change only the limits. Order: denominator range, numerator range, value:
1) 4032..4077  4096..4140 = 1.12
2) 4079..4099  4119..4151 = 0.99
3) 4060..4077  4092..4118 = 1.16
